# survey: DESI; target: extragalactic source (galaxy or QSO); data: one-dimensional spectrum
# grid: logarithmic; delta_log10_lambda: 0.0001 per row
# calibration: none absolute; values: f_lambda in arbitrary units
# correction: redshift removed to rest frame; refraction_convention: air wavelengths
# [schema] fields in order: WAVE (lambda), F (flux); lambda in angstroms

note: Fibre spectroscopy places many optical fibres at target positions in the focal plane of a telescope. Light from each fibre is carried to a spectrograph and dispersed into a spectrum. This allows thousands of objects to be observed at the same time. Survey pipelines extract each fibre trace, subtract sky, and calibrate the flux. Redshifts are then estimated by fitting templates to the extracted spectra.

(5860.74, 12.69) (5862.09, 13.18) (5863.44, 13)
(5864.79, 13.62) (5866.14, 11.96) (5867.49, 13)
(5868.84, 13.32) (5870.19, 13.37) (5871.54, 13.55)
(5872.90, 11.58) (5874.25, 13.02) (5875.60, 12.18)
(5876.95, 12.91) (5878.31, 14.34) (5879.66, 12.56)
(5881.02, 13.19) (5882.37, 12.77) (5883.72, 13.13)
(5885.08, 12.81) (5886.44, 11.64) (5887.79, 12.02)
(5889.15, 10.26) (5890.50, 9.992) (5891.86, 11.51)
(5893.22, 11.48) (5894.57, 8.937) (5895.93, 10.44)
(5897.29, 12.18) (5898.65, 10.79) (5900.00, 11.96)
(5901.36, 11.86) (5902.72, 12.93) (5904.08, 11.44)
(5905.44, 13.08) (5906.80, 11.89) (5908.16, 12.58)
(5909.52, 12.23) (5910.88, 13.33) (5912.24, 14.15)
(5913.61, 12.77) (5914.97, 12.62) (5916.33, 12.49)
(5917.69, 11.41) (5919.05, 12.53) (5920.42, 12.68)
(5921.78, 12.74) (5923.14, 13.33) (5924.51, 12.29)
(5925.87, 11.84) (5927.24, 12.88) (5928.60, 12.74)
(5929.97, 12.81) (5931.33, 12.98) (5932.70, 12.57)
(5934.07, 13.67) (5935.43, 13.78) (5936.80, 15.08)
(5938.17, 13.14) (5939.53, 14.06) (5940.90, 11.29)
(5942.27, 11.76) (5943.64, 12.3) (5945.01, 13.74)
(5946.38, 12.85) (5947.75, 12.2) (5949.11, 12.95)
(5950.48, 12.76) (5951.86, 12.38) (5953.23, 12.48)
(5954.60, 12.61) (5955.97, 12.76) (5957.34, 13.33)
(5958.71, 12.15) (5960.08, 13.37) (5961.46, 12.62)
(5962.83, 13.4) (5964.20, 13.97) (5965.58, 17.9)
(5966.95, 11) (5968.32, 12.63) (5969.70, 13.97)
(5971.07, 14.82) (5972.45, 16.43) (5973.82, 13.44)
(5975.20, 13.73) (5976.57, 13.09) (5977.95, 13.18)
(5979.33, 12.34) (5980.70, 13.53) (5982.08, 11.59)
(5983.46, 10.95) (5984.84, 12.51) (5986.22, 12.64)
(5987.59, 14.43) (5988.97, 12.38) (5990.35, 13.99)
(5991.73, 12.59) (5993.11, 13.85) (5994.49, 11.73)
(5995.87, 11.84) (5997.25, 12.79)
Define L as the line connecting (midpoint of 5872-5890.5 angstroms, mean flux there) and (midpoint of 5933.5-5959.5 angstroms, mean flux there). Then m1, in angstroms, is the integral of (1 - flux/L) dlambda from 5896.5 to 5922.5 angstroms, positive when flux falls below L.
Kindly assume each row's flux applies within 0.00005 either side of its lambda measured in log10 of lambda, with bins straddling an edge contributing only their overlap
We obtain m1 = 0.5 angstroms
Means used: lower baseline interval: 12.4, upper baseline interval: 12.9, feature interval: 12.4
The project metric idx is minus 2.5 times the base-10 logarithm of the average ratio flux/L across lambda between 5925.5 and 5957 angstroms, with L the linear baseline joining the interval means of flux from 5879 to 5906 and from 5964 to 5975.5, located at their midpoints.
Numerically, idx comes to 0.04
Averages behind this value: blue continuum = 11.7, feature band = 12.9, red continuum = 14.2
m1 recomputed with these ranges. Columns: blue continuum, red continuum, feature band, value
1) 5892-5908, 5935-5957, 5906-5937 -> -1.58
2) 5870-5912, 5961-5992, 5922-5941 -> -0.53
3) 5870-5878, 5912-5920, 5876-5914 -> 1.72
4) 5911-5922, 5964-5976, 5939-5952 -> 0.86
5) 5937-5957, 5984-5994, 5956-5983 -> -1.06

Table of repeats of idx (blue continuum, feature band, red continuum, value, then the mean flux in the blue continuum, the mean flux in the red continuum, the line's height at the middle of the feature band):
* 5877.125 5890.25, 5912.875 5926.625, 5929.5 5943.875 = 0.03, 12.5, 13.1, 12.9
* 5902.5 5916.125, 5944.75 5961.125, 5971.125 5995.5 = 0.01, 12.7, 13.1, 12.9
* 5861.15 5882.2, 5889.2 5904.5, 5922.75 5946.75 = 0.16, 13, 12.9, 13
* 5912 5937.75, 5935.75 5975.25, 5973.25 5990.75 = -0.03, 12.9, 12.9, 12.9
